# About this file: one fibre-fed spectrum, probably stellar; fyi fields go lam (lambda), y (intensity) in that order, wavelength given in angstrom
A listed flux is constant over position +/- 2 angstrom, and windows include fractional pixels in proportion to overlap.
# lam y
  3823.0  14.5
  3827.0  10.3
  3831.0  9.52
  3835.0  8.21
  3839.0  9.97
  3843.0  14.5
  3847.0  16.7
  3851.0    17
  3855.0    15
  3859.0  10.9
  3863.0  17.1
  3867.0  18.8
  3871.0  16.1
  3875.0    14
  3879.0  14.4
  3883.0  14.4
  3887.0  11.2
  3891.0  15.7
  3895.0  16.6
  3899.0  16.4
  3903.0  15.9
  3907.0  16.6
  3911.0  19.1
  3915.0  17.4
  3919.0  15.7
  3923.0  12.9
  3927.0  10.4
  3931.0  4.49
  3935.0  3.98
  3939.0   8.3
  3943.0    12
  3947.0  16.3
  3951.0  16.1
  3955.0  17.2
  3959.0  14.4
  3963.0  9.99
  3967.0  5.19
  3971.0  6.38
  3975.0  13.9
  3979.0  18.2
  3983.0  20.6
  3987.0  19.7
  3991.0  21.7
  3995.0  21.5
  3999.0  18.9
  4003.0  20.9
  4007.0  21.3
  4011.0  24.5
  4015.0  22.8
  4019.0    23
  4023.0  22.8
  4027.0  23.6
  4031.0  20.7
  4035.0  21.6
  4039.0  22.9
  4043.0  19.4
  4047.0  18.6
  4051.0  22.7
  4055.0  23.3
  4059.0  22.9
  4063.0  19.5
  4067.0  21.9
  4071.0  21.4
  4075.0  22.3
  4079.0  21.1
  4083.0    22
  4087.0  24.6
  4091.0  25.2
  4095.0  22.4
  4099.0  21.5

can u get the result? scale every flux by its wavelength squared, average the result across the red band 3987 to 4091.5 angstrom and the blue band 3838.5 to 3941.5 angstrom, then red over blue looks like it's 1.68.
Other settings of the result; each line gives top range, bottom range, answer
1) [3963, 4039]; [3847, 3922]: 1.30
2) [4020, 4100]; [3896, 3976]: 1.86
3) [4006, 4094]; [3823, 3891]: 1.78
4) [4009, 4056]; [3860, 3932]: 1.59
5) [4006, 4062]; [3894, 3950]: 1.76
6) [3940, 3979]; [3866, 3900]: 0.86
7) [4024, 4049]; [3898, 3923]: 1.36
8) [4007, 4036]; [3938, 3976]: 1.95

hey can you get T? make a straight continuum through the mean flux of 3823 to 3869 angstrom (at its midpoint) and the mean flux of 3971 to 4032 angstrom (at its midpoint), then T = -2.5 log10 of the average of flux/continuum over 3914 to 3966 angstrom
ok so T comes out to 0.42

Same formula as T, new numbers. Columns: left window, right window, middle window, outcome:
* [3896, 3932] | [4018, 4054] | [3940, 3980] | 0.33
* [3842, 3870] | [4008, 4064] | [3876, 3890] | 0.23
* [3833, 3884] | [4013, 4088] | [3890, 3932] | 0.10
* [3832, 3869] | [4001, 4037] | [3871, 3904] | 0.07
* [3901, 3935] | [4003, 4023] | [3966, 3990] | 0.31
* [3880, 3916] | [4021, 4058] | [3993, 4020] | -0.07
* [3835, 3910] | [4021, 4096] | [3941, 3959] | 0.17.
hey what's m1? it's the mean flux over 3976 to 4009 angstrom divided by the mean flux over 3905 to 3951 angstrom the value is 1.6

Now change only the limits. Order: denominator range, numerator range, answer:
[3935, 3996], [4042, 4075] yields 1.49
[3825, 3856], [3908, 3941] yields 0.93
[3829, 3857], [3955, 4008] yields 1.25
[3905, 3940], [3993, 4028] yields 1.81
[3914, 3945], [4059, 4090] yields 2.11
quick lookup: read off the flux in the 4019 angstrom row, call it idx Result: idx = 23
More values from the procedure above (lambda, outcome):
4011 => 24.5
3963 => 9.99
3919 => 15.7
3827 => 10.3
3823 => 14.5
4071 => 21.4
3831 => 9.52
